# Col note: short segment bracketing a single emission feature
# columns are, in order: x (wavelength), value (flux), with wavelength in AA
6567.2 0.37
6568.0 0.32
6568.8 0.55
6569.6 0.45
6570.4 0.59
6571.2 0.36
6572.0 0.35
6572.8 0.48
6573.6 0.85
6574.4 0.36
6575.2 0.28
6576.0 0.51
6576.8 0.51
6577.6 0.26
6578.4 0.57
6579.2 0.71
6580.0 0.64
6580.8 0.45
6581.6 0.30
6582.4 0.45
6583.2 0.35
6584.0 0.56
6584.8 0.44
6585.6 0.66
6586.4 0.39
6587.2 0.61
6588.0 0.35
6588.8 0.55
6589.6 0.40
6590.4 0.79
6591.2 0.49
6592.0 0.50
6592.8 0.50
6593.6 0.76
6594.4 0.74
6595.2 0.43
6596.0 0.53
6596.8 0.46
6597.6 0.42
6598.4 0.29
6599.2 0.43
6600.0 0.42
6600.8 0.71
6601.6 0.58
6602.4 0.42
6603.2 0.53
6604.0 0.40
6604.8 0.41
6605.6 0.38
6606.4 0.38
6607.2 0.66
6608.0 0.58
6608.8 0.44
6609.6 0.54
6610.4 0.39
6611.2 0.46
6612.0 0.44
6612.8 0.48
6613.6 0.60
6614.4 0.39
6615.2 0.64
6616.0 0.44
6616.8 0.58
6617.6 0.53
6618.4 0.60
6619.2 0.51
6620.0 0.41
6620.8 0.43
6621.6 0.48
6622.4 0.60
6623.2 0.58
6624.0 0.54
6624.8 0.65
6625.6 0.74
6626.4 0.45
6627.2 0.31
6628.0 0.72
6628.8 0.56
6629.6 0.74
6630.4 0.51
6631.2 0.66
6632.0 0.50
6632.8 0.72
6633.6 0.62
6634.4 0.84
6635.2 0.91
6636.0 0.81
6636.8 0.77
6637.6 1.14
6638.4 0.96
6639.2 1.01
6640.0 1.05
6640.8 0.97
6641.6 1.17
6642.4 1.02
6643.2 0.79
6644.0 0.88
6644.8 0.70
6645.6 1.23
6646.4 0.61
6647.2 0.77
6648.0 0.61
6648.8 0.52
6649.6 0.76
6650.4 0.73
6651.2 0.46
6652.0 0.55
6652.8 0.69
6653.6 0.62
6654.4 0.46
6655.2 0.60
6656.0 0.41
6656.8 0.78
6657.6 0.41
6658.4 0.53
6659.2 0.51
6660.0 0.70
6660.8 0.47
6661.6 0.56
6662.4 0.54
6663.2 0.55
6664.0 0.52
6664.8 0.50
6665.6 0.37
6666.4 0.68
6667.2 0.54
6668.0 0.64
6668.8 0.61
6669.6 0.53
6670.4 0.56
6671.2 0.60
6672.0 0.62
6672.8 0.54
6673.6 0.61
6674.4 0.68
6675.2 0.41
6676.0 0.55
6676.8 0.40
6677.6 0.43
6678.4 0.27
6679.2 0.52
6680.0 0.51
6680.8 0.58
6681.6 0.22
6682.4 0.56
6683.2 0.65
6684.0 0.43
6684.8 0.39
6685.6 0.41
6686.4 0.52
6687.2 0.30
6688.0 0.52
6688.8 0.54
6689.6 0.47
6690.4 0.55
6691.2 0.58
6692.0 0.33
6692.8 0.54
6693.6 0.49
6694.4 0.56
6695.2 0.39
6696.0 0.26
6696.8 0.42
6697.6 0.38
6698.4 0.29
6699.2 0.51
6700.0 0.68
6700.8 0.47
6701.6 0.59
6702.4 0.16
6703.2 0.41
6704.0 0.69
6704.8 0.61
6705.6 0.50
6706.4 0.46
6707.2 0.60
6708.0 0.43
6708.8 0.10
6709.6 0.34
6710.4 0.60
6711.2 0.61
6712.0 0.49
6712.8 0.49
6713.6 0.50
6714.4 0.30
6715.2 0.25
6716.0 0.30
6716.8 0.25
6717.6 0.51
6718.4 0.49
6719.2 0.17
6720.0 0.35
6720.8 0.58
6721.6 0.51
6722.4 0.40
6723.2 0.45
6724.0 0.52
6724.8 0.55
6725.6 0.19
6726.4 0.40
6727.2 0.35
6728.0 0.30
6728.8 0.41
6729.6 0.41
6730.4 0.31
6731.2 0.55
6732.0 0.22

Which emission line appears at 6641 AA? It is C III]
